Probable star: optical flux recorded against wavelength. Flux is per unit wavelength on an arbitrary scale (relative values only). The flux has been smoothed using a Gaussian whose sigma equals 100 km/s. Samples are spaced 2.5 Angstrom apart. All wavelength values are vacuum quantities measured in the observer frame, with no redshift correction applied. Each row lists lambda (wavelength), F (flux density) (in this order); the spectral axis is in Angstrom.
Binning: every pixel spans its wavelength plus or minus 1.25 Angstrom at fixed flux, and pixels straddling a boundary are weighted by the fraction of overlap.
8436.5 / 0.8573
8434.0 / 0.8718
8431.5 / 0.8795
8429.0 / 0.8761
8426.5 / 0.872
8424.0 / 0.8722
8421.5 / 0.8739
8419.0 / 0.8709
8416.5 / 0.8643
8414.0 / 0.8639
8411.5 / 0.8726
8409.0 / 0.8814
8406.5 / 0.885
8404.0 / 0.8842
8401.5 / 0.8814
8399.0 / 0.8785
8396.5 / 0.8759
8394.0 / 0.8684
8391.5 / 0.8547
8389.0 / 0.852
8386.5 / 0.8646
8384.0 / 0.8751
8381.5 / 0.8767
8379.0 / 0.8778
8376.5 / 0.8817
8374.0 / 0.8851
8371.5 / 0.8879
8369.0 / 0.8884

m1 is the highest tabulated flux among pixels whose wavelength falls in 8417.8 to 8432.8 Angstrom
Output 0.8795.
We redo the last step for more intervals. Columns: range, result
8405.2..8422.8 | 0.885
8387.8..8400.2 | 0.8785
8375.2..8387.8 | 0.8817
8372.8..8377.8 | 0.8851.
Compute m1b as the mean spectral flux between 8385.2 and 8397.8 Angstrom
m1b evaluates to 0.863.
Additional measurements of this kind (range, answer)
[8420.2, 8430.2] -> 0.874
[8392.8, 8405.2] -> 0.878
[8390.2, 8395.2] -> 0.861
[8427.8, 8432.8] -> 0.878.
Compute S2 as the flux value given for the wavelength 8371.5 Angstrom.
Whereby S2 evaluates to 0.8879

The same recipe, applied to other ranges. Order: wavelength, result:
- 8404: 0.8842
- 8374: 0.8851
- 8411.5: 0.8726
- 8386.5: 0.8646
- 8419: 0.8709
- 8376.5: 0.8817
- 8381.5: 0.8767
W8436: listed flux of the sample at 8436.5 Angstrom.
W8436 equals 0.8573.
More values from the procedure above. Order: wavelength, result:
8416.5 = 0.8643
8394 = 0.8684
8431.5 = 0.8795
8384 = 0.8751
